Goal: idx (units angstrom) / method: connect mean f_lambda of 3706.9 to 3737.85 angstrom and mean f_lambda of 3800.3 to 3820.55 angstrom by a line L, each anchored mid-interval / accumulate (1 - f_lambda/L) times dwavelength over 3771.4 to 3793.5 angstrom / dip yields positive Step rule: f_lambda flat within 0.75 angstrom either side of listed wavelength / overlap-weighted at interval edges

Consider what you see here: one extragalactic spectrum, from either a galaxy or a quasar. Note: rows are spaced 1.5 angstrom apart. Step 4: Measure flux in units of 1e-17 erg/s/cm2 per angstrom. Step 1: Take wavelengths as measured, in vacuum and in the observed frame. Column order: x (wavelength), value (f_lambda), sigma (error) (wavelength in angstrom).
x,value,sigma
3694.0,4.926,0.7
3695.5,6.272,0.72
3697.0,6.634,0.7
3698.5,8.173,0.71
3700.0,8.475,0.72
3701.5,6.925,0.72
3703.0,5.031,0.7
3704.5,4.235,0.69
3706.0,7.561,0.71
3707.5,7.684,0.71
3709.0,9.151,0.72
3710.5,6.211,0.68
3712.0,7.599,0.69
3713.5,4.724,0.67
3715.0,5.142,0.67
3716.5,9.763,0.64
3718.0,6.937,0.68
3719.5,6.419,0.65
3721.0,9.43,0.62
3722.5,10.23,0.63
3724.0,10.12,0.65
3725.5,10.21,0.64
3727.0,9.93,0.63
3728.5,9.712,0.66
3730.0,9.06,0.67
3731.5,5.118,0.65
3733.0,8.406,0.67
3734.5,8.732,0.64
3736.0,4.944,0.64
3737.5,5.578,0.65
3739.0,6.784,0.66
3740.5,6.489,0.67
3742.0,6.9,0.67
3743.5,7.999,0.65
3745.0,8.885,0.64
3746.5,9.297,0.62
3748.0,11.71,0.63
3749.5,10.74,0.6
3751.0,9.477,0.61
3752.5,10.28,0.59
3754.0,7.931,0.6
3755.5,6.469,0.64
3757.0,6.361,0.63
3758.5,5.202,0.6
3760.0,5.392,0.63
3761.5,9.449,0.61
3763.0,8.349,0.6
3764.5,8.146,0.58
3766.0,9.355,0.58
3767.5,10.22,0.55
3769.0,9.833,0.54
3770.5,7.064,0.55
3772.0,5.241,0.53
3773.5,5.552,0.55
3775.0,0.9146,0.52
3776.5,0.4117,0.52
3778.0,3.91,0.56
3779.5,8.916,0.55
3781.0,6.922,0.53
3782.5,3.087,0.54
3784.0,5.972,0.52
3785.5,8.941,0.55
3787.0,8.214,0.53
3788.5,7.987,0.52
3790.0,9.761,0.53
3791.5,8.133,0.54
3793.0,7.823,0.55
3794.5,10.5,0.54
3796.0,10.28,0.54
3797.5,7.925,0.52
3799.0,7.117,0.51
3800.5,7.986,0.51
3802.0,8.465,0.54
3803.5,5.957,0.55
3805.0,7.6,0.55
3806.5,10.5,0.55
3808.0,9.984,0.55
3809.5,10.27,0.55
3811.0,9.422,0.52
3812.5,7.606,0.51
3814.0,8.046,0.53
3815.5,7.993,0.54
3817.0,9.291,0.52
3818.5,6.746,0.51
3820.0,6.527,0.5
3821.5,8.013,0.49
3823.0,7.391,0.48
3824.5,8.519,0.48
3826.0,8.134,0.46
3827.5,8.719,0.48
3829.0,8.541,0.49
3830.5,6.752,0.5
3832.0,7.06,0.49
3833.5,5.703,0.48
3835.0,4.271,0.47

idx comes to 5.66 angstrom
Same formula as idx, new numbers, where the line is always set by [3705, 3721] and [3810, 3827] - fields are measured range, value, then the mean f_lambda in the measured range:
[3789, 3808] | -1.7 angstrom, 8.56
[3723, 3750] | -3.6 angstrom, 8.36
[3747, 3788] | 2.1 angstrom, 7.21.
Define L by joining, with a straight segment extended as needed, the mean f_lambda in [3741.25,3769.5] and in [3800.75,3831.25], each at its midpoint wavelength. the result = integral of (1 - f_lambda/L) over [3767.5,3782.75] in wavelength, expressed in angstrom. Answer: 5.3 angstrom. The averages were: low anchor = 8.51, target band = 5.5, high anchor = 8.22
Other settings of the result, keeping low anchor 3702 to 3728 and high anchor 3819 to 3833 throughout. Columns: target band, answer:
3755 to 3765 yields 0.8 angstrom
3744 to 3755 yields -2.8 angstrom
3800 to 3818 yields -2.1 angstrom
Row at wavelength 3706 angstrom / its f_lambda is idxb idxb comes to 7.561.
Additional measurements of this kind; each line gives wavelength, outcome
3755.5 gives 6.469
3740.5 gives 6.489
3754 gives 7.931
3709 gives 9.151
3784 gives 5.972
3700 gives 8.475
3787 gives 8.214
